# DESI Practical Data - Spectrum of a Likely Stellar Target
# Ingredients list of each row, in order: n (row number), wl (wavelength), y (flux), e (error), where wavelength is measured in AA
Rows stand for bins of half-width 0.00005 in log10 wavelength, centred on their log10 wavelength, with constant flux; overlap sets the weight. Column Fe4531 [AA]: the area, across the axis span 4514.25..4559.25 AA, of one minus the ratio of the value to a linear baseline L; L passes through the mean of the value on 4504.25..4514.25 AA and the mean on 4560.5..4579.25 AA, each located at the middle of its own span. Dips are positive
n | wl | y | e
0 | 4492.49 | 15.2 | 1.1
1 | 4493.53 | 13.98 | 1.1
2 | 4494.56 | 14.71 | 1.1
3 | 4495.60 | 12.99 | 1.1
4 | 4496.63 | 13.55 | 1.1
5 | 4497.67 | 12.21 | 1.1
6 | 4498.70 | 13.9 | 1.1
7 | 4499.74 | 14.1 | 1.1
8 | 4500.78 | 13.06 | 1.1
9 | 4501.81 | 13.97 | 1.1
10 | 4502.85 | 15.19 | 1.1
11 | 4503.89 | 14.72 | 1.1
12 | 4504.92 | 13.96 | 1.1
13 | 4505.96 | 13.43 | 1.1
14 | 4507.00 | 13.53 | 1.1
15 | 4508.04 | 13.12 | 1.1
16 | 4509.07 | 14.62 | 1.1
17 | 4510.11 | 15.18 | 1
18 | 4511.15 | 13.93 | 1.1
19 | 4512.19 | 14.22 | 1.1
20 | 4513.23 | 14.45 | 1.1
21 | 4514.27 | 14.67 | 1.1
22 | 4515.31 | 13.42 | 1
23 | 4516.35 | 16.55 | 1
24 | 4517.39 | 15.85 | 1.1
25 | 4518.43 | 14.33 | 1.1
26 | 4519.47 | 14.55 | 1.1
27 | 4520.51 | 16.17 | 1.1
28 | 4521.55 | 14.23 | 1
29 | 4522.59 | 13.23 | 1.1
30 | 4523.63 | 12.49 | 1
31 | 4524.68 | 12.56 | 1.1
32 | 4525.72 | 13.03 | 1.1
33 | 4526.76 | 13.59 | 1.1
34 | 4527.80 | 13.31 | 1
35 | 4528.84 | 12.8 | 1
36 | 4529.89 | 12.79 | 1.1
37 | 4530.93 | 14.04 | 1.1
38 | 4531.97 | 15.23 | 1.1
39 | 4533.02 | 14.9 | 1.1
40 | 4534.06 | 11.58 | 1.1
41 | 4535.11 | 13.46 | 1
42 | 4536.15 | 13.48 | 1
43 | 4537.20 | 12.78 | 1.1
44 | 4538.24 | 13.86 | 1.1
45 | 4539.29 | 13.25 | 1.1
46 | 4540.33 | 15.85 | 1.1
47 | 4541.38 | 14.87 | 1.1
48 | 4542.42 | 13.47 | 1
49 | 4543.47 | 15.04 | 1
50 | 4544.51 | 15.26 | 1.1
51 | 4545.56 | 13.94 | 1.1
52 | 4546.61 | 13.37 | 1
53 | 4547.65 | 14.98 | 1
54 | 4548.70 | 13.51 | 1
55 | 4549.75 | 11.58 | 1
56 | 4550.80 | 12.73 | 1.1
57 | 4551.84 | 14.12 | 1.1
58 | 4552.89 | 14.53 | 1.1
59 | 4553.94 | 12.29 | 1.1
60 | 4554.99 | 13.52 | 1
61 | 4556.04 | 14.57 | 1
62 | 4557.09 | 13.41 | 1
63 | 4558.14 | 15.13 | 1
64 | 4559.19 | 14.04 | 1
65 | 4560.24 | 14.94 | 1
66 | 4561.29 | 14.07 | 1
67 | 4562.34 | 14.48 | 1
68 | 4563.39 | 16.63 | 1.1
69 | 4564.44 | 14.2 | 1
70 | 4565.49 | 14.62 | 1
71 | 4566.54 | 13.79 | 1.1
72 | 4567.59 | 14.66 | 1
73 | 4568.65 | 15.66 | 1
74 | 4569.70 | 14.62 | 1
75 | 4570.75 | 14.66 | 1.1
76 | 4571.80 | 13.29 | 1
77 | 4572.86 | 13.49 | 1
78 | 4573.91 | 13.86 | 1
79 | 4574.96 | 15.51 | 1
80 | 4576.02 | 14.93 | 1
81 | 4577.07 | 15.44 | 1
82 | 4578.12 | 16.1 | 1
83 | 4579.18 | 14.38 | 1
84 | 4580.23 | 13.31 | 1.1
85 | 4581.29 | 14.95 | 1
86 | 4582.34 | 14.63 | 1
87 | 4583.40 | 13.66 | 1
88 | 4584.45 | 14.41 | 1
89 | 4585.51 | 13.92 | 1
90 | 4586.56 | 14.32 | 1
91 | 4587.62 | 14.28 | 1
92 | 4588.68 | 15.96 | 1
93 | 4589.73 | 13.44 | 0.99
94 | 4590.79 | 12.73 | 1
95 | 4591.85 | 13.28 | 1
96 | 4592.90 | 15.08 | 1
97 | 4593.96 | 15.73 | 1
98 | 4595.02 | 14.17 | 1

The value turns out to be 1.4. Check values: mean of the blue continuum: 14.1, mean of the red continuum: 14.7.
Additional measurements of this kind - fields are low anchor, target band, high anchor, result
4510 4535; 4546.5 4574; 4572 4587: 0.4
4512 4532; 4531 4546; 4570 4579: 0.2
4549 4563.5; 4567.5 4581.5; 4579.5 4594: -0.5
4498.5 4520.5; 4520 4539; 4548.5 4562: 0.8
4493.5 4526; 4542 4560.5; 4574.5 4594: 0.5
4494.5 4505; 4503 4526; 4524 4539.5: -1.0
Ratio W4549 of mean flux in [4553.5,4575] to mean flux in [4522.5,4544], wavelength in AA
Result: 1.1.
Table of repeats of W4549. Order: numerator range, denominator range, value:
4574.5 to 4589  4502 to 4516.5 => 1.03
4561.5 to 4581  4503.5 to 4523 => 1.01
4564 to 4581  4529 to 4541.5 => 1.06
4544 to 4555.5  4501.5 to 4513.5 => 0.96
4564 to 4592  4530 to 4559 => 1.04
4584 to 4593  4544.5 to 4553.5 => 1.03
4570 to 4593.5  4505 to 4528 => 1.02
